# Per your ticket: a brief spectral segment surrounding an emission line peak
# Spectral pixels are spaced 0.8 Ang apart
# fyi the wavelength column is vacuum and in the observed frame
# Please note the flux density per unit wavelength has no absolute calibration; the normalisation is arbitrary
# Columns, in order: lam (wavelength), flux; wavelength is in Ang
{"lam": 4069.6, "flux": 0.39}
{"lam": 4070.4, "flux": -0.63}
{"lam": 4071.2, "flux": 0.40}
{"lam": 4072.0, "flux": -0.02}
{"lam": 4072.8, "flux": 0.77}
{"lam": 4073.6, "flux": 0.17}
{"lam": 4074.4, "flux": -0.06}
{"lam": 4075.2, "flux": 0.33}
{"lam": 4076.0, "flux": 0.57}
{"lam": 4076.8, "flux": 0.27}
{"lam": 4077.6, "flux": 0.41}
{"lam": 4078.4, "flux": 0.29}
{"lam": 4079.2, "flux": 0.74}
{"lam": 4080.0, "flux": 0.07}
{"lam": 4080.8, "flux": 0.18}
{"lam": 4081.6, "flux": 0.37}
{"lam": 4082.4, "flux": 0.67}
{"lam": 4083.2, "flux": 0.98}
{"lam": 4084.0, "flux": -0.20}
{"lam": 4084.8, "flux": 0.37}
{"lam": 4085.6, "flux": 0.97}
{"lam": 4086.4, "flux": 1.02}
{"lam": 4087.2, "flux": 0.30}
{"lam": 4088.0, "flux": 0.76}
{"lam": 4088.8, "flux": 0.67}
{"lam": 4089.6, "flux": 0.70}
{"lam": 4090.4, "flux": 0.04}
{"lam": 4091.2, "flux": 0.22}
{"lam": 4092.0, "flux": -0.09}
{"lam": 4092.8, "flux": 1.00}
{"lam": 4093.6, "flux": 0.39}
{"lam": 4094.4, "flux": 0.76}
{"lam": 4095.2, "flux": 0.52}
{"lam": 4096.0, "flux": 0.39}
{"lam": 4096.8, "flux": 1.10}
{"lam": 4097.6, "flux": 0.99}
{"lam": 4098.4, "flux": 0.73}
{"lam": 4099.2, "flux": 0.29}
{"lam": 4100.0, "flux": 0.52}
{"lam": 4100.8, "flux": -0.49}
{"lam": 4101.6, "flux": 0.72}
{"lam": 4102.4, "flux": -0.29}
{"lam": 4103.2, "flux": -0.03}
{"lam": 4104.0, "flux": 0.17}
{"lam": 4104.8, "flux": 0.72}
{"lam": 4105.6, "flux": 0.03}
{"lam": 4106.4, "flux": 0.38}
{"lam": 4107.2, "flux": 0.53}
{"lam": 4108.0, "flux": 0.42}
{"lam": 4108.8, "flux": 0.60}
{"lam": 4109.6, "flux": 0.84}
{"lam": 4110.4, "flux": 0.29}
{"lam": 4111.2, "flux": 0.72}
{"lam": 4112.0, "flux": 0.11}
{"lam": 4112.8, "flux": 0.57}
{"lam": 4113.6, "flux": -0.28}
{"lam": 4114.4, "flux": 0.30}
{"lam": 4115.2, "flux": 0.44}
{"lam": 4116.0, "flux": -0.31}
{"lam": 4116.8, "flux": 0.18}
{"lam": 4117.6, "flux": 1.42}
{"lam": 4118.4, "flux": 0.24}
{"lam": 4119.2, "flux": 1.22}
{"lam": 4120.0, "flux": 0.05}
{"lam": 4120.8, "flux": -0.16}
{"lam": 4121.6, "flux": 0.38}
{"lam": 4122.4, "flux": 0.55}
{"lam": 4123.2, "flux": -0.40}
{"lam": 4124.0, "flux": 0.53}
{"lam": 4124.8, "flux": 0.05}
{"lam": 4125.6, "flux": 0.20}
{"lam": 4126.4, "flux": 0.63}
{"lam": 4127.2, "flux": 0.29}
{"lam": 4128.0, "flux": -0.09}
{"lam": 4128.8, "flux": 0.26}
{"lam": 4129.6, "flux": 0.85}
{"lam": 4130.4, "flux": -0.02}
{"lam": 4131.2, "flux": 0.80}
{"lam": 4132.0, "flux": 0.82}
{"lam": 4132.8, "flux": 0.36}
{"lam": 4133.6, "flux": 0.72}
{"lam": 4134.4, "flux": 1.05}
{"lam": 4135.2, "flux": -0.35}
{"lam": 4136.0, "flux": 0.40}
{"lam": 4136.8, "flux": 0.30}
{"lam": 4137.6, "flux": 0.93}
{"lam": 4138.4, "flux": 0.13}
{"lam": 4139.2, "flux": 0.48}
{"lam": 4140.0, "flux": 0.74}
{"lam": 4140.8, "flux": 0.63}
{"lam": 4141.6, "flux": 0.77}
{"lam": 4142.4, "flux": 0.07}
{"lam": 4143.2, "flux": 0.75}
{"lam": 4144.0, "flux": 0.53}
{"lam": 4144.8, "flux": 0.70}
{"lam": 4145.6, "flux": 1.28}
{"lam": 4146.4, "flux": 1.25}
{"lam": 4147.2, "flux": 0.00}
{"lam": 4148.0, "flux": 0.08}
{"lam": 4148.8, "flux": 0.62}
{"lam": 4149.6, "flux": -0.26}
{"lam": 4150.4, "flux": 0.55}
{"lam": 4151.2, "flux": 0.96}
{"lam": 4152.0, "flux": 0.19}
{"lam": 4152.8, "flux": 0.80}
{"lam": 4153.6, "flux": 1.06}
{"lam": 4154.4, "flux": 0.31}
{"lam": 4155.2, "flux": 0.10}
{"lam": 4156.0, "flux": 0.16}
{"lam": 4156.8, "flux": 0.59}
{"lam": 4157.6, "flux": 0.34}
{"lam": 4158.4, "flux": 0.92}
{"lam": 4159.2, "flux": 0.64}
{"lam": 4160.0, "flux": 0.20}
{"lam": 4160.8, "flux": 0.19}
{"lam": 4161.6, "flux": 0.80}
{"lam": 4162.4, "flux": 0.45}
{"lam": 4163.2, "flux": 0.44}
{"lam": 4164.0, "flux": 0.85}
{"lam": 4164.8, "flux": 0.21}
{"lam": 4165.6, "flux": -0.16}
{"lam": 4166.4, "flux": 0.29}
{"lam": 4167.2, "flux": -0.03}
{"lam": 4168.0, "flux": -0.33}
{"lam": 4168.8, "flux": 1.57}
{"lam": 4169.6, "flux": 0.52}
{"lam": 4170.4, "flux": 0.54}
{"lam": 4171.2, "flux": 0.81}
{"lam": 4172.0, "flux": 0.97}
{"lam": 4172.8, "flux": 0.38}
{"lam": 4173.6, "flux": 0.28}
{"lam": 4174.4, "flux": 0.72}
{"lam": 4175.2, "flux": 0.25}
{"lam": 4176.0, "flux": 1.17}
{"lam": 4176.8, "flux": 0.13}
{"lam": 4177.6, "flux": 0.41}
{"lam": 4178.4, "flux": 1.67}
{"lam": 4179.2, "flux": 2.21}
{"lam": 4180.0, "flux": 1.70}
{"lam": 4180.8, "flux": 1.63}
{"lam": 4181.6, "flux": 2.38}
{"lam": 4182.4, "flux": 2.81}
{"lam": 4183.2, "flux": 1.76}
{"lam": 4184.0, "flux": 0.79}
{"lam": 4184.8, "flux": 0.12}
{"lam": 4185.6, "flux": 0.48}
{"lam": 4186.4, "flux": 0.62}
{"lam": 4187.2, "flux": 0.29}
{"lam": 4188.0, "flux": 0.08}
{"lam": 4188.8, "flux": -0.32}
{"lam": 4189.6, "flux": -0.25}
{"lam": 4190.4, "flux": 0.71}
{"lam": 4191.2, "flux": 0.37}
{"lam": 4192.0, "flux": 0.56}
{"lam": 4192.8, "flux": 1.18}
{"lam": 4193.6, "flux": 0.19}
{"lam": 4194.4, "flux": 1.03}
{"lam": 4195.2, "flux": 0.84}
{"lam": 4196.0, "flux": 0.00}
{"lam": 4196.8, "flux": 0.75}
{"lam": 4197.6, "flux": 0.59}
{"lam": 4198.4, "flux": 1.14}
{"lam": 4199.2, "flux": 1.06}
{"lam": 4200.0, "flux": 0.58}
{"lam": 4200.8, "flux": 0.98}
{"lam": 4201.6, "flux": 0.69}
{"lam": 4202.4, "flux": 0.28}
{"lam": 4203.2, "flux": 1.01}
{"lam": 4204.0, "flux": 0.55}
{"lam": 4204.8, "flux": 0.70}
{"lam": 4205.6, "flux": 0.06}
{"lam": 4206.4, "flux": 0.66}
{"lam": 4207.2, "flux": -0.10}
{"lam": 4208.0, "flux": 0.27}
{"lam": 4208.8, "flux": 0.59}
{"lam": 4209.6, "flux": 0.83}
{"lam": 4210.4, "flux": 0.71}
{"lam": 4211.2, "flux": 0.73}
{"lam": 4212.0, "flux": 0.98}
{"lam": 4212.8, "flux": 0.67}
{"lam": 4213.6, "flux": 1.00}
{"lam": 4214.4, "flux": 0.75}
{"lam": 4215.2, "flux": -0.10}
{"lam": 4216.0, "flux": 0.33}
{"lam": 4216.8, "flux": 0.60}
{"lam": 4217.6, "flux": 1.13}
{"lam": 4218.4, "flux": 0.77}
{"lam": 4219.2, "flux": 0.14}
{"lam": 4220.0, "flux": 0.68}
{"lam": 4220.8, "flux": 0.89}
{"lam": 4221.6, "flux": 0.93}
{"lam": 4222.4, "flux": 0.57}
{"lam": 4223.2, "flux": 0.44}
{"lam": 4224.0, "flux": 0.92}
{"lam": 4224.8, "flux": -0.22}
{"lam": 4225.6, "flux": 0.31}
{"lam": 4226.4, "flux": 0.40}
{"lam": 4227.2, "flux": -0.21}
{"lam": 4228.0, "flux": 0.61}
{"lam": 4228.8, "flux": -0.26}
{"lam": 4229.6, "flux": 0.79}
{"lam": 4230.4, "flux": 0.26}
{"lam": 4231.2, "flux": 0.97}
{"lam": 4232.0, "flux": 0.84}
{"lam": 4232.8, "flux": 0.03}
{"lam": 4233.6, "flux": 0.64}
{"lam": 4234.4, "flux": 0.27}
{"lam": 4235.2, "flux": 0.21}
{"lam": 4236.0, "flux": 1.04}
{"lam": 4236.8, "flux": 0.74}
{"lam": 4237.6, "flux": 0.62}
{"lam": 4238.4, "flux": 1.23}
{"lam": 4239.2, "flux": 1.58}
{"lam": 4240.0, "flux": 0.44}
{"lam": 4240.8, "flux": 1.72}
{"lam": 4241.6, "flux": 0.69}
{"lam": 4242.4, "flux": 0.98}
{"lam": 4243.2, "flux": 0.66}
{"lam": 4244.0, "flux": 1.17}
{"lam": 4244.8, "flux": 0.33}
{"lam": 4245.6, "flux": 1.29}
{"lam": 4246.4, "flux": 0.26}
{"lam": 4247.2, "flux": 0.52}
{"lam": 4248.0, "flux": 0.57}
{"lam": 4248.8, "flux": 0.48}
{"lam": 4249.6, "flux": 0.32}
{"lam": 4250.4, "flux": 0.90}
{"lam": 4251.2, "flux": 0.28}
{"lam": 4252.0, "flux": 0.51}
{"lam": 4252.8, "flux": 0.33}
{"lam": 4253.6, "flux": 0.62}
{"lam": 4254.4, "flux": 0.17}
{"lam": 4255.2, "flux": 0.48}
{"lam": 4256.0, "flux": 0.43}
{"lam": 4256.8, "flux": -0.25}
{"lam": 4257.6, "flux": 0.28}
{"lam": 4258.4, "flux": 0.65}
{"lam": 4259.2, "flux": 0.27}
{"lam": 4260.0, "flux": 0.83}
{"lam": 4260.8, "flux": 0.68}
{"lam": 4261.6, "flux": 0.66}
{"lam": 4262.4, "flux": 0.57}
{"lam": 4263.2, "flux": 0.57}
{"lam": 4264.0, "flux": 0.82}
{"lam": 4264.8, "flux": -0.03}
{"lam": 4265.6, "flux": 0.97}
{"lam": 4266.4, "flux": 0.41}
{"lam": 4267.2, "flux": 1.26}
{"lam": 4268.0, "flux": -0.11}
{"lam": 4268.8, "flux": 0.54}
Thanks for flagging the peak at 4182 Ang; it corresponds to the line [O II] 3727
